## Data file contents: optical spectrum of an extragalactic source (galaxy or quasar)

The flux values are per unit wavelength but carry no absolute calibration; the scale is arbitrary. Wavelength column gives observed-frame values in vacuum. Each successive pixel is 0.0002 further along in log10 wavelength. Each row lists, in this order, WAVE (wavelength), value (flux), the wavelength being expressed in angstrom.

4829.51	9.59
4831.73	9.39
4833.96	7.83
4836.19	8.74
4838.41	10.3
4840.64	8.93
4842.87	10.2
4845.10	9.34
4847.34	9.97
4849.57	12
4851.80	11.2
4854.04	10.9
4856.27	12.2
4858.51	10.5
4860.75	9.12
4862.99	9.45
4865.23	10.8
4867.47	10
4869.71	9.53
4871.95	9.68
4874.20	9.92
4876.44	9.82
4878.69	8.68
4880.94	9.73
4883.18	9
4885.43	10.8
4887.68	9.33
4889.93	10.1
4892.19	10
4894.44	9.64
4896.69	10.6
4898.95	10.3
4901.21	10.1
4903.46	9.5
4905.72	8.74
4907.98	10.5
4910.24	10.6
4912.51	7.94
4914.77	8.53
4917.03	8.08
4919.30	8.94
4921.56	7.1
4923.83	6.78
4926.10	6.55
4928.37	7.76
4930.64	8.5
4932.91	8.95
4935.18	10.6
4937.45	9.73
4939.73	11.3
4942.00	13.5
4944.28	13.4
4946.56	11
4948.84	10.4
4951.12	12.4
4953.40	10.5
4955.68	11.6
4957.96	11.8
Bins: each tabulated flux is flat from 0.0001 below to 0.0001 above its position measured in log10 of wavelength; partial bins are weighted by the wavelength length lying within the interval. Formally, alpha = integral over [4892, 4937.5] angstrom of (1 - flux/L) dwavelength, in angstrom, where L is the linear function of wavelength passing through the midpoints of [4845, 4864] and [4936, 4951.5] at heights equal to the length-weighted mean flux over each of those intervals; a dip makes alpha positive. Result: 9.2 angstrom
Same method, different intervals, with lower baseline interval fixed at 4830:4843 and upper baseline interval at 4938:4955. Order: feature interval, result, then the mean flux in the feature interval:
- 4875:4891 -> 0.95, 9.65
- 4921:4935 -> 4.29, 7.83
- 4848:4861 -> -2.02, 11.1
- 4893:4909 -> 1.12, 9.91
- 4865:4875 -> 0.03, 9.92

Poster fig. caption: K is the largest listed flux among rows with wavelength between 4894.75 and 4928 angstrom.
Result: 10.6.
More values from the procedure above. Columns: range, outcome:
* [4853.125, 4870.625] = 12.2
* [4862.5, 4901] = 10.8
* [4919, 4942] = 13.5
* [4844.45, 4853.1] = 12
